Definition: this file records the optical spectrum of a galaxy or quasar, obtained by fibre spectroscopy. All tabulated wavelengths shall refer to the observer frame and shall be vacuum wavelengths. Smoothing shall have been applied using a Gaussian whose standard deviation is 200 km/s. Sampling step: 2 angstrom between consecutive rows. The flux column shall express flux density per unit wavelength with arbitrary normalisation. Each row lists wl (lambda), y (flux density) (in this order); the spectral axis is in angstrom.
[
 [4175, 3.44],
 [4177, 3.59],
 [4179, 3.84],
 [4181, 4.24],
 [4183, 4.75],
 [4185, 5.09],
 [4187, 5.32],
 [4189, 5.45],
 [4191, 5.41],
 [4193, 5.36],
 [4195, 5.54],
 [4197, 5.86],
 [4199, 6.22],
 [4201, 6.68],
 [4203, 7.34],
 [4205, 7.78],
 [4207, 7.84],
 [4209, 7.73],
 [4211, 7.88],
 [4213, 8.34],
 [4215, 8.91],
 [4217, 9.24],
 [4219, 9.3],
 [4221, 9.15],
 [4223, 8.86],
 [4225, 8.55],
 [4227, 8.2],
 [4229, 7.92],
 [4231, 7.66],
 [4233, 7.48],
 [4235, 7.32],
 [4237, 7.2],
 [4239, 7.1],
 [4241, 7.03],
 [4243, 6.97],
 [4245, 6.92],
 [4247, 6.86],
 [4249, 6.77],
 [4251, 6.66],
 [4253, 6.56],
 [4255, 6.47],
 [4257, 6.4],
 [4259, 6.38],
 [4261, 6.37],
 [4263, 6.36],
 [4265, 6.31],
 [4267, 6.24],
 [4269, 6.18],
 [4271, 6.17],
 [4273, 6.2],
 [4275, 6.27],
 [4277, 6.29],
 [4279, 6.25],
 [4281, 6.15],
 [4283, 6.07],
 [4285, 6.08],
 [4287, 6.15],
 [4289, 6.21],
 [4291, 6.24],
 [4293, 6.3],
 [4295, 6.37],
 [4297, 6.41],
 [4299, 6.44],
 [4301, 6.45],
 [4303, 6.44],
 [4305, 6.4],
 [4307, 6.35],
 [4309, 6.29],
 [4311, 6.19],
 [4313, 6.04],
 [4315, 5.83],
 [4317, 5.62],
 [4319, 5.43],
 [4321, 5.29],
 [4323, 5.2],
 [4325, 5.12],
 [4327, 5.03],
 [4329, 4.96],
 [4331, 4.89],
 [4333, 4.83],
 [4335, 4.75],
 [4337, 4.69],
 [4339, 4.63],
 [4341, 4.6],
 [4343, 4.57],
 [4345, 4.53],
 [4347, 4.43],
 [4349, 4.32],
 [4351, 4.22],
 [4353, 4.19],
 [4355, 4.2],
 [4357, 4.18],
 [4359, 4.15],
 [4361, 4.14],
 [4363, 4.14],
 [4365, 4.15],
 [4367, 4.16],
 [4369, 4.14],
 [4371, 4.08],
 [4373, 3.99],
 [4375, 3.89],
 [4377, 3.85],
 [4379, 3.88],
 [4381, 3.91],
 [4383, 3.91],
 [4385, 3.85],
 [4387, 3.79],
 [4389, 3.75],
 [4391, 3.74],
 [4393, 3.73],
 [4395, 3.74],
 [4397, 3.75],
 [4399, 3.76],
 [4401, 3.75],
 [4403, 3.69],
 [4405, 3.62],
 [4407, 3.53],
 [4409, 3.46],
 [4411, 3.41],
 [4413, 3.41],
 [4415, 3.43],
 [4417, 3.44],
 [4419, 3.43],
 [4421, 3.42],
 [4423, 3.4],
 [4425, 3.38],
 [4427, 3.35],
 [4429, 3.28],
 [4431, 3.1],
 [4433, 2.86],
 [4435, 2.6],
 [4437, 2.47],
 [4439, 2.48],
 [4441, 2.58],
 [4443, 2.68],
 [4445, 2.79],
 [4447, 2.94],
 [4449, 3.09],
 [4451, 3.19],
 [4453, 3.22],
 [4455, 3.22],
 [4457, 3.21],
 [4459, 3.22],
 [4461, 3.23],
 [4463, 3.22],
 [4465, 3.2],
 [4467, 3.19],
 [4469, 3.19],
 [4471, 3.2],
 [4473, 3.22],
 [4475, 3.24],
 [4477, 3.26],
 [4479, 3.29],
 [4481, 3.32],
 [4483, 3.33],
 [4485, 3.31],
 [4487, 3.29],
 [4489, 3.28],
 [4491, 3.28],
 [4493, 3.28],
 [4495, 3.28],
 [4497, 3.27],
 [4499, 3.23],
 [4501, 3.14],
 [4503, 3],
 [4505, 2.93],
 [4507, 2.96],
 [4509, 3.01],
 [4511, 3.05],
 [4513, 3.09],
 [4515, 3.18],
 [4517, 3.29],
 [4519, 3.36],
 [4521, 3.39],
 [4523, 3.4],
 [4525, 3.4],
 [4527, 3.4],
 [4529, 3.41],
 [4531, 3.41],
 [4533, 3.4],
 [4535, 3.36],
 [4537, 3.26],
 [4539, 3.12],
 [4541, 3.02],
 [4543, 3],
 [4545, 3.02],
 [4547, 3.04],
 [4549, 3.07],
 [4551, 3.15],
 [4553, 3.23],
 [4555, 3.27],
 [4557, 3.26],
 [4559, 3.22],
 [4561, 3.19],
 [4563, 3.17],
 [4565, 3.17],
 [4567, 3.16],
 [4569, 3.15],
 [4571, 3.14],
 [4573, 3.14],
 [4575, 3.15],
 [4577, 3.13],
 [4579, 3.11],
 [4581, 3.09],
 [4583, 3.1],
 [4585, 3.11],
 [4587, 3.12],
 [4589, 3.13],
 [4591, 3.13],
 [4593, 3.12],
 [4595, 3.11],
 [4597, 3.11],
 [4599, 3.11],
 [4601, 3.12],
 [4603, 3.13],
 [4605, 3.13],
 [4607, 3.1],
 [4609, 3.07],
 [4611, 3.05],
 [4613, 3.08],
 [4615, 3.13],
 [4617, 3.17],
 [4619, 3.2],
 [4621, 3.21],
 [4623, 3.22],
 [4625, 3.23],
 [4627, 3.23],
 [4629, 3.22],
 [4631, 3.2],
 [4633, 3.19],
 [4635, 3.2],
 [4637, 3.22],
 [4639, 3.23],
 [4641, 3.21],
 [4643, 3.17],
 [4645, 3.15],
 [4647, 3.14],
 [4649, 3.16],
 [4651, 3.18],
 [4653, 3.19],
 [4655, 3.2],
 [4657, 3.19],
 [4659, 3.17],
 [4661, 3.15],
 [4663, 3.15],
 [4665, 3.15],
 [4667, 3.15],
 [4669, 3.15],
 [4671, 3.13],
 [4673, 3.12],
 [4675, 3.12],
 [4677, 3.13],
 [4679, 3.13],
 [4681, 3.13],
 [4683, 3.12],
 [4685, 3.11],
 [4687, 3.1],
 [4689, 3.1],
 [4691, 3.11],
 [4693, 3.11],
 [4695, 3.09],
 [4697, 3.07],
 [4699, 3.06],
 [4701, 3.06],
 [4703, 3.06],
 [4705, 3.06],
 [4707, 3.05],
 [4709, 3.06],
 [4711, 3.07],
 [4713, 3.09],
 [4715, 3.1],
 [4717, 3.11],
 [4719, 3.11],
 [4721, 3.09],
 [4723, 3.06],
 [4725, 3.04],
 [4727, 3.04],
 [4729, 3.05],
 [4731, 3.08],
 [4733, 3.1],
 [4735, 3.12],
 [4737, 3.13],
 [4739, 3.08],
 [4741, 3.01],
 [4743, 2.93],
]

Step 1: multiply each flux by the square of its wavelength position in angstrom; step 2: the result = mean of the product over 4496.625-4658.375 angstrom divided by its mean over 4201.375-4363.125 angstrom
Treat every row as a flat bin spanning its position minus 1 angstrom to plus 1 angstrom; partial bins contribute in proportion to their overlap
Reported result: 0.6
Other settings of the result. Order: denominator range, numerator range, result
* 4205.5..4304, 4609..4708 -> 0.54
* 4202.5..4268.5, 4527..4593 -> 0.49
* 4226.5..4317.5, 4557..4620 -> 0.55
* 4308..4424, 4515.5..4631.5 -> 0.82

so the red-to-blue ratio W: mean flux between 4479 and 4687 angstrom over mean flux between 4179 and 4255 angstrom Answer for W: 0.5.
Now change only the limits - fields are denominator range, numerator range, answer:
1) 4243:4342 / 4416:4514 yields 0.52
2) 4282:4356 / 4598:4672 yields 0.58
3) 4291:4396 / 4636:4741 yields 0.65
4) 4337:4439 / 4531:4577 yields 0.84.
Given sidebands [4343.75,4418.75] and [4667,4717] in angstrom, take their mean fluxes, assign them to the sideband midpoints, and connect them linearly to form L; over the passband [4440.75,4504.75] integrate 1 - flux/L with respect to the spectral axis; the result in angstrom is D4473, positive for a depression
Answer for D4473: 8.5 angstrom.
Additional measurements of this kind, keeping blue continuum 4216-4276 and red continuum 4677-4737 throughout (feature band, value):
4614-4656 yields 6.0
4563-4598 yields 9.0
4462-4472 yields 3.9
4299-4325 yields 2.5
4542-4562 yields 5.9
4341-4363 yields 6.8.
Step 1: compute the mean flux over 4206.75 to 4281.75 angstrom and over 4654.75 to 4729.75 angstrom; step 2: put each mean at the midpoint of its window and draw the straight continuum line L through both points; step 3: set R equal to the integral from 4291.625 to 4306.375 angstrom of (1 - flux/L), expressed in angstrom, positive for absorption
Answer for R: 0.7 angstrom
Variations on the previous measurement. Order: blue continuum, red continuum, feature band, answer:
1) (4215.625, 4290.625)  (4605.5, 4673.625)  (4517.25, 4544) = 5.9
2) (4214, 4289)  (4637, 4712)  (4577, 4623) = 8.3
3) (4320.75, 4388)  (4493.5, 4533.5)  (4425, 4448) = 5.6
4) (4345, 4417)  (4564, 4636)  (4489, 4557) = 4.0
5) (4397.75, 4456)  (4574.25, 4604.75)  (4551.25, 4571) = -0.4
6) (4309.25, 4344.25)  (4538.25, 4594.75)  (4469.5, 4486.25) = 2.7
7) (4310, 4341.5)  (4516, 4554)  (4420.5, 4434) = 3.2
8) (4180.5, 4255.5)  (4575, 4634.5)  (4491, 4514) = 5.8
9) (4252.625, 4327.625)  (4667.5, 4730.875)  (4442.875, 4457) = 5.4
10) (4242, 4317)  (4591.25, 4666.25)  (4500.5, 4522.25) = 5.6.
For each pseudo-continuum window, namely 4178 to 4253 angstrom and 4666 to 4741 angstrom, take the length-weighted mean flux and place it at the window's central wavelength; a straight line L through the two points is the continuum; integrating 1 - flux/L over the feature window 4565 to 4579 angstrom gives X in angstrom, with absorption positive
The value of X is 3.37 angstrom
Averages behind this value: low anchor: 6.99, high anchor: 3.09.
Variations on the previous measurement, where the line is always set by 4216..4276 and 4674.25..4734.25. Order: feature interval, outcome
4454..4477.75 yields 9.09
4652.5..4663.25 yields 1.00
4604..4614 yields 2.16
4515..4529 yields 4.01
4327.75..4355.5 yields 7.69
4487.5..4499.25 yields 4.00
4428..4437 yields 4.25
